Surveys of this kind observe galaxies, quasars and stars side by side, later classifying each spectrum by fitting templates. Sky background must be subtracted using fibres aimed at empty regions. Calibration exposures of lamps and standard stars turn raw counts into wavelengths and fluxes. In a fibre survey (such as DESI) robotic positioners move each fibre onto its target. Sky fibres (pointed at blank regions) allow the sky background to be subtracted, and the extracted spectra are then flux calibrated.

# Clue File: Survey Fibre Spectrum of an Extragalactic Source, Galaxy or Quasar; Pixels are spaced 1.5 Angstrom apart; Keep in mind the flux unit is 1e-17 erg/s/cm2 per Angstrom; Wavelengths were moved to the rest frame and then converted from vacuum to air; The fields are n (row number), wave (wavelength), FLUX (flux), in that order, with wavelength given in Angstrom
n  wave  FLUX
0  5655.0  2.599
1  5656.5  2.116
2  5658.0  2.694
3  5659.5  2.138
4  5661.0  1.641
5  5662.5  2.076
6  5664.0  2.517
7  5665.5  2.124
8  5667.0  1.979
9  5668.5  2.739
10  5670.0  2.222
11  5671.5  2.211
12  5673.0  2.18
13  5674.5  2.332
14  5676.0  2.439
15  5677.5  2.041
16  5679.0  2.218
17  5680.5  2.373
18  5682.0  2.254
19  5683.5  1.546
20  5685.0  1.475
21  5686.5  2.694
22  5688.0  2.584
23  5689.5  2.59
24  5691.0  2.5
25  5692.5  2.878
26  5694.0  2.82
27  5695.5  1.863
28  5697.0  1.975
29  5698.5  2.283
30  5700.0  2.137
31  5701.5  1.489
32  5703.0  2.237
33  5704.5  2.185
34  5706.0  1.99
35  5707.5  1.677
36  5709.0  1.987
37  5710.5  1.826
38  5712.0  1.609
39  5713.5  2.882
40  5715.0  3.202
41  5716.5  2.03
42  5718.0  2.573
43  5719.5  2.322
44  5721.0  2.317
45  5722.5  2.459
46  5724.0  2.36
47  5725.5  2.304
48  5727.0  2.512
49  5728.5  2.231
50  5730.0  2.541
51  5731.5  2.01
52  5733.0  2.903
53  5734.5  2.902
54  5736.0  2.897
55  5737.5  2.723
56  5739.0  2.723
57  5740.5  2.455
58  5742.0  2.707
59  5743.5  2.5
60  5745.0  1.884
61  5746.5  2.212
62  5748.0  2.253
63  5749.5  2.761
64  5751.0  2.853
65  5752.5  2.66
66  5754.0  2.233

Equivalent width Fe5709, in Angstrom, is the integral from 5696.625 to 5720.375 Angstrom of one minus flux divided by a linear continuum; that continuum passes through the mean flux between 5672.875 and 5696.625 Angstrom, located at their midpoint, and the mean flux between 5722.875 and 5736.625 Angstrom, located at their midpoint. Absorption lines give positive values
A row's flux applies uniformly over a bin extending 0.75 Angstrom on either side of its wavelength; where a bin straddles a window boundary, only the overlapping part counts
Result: 2.6 Angstrom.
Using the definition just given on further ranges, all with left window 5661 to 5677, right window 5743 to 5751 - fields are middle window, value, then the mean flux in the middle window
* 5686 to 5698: -1.0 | 2.48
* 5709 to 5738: -1.3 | 2.44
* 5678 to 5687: 0.8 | 2.08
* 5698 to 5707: 1.0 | 2.04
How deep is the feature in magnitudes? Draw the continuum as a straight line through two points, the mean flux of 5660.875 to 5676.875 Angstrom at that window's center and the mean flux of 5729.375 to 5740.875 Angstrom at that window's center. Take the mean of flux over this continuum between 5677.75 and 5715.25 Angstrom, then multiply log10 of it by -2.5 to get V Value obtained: 0.10 mag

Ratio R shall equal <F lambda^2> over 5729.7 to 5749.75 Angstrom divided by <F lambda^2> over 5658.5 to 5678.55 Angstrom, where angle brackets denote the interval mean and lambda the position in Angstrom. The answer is 1.17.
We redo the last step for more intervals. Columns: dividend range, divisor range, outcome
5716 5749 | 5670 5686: 1.18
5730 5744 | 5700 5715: 1.30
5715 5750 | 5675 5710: 1.15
